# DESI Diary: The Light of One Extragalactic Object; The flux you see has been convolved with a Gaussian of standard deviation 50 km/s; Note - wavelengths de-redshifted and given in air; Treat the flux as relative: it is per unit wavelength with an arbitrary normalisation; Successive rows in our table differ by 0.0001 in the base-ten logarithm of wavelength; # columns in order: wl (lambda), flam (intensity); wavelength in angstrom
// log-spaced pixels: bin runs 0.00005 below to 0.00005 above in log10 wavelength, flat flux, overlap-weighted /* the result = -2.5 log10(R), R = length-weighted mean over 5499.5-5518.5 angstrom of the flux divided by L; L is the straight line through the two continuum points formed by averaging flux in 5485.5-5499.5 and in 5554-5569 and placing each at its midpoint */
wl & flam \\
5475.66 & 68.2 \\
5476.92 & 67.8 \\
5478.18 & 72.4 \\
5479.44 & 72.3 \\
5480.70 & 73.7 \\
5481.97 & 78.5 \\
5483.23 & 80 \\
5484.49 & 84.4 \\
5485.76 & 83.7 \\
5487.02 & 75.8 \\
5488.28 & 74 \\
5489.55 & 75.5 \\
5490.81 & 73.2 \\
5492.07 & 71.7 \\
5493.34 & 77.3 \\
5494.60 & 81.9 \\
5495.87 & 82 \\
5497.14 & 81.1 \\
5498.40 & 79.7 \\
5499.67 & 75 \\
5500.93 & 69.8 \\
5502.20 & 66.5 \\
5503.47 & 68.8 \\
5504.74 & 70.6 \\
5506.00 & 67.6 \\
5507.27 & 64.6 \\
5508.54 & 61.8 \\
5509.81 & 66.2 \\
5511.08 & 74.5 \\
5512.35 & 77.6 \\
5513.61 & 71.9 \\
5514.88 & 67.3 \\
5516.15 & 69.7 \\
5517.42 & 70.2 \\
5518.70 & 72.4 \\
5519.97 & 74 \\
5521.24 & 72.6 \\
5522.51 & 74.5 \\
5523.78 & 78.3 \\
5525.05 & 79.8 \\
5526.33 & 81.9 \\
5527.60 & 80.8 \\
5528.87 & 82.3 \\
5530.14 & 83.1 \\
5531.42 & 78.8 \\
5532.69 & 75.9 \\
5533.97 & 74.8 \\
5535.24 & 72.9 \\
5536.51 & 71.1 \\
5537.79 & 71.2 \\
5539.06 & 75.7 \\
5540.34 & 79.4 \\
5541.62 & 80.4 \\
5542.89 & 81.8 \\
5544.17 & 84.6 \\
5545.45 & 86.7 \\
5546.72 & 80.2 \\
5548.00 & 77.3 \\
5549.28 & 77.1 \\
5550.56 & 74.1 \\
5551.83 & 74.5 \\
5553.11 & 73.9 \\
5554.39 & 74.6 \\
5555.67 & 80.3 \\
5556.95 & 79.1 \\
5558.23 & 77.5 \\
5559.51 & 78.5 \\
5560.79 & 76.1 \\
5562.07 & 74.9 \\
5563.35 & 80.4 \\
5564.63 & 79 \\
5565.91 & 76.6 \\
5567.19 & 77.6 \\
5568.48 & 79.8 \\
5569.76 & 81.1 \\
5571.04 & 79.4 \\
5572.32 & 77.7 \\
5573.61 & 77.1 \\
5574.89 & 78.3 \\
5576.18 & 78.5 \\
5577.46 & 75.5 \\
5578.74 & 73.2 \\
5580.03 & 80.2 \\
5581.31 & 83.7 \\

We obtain 0.12 mag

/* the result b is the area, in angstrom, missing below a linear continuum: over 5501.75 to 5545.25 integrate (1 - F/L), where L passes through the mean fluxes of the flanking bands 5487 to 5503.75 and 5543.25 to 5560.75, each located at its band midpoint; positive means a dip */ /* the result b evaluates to 1.4 angstrom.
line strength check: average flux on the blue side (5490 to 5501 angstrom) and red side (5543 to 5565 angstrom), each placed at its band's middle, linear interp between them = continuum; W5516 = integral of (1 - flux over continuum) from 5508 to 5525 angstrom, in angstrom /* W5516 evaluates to 1.2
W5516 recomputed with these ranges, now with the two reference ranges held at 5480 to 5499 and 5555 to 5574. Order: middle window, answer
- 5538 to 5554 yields -0.1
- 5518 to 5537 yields 0.3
